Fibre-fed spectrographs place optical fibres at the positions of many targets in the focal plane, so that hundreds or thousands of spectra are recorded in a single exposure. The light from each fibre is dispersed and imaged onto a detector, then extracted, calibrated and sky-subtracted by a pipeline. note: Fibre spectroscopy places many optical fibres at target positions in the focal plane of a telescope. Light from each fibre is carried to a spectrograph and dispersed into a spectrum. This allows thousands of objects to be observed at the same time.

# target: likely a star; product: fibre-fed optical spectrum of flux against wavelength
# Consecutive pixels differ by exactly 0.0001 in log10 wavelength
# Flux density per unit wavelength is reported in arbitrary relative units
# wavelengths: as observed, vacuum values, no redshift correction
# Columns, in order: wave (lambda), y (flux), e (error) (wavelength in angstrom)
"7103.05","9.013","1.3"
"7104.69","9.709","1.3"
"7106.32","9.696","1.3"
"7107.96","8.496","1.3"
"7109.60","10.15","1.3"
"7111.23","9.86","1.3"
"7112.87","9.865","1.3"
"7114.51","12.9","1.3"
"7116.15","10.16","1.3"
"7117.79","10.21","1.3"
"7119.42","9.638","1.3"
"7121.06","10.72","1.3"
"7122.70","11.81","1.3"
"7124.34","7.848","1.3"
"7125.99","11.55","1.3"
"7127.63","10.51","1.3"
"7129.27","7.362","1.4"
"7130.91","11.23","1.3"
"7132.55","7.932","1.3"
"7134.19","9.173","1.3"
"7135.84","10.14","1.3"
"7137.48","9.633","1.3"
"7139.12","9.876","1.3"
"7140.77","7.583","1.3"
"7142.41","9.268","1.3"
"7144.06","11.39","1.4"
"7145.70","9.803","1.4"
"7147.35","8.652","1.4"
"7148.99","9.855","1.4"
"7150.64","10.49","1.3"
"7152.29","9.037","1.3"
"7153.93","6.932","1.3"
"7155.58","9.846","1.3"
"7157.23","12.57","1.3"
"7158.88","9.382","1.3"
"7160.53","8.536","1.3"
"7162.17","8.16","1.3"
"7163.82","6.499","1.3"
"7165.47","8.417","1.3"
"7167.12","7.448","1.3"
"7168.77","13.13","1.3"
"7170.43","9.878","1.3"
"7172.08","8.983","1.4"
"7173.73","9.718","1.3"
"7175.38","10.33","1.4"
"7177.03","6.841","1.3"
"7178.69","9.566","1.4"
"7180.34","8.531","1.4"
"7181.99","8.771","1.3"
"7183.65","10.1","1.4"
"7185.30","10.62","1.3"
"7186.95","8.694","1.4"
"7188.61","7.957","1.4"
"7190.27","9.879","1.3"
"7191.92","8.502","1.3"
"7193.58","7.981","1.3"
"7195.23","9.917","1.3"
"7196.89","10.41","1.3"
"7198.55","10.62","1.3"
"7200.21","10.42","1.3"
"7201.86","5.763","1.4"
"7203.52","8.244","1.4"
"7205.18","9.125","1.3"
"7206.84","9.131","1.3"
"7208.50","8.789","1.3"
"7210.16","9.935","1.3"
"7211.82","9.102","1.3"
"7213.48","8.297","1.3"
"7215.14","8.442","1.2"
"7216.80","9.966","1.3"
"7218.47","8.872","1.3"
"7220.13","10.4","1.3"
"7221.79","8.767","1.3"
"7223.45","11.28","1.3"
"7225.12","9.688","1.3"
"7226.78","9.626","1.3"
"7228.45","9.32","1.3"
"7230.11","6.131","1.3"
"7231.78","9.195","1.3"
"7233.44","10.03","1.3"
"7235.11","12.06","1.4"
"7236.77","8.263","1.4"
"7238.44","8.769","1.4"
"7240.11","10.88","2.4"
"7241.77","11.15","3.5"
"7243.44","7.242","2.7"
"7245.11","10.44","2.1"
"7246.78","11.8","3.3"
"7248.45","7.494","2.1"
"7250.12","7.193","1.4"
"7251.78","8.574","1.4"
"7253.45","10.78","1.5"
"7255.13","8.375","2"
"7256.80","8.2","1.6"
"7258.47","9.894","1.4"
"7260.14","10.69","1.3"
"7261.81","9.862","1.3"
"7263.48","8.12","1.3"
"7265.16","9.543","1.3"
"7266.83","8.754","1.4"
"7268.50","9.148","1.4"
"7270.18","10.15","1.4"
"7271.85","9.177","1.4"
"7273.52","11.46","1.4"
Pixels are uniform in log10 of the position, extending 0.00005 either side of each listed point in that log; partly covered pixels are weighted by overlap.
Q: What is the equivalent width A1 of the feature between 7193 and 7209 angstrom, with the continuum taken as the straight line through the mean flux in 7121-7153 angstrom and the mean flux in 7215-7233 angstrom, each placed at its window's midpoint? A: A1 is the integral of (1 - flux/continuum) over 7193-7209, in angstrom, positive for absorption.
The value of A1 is 0.56 angstrom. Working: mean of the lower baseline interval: 9.67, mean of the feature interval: 9.06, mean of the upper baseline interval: 9.29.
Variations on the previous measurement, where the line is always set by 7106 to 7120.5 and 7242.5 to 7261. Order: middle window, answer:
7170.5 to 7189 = 0.97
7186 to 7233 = 1.78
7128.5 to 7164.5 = 2.35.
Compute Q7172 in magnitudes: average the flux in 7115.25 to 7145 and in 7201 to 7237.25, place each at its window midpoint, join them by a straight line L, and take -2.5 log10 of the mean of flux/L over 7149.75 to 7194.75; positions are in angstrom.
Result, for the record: 0.04 mag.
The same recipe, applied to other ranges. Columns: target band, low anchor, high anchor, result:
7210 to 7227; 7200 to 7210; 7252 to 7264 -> -0.08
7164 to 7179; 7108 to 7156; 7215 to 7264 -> 0.05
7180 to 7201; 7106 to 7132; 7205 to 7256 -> 0.02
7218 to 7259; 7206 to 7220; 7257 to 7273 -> -0.01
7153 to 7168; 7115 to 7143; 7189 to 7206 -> 0.09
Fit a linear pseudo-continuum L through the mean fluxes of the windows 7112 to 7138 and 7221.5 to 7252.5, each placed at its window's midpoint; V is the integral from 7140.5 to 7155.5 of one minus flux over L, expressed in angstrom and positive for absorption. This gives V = 0.90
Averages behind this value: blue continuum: 10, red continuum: 9.38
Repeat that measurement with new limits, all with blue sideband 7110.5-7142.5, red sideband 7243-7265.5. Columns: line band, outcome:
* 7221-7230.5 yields 0.1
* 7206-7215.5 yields 0.4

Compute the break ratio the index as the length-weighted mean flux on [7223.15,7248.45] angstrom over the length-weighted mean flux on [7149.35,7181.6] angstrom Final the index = 1.05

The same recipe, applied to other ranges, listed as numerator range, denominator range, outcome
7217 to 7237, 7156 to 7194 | 1.04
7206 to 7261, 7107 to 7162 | 0.96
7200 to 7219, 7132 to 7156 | 0.94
